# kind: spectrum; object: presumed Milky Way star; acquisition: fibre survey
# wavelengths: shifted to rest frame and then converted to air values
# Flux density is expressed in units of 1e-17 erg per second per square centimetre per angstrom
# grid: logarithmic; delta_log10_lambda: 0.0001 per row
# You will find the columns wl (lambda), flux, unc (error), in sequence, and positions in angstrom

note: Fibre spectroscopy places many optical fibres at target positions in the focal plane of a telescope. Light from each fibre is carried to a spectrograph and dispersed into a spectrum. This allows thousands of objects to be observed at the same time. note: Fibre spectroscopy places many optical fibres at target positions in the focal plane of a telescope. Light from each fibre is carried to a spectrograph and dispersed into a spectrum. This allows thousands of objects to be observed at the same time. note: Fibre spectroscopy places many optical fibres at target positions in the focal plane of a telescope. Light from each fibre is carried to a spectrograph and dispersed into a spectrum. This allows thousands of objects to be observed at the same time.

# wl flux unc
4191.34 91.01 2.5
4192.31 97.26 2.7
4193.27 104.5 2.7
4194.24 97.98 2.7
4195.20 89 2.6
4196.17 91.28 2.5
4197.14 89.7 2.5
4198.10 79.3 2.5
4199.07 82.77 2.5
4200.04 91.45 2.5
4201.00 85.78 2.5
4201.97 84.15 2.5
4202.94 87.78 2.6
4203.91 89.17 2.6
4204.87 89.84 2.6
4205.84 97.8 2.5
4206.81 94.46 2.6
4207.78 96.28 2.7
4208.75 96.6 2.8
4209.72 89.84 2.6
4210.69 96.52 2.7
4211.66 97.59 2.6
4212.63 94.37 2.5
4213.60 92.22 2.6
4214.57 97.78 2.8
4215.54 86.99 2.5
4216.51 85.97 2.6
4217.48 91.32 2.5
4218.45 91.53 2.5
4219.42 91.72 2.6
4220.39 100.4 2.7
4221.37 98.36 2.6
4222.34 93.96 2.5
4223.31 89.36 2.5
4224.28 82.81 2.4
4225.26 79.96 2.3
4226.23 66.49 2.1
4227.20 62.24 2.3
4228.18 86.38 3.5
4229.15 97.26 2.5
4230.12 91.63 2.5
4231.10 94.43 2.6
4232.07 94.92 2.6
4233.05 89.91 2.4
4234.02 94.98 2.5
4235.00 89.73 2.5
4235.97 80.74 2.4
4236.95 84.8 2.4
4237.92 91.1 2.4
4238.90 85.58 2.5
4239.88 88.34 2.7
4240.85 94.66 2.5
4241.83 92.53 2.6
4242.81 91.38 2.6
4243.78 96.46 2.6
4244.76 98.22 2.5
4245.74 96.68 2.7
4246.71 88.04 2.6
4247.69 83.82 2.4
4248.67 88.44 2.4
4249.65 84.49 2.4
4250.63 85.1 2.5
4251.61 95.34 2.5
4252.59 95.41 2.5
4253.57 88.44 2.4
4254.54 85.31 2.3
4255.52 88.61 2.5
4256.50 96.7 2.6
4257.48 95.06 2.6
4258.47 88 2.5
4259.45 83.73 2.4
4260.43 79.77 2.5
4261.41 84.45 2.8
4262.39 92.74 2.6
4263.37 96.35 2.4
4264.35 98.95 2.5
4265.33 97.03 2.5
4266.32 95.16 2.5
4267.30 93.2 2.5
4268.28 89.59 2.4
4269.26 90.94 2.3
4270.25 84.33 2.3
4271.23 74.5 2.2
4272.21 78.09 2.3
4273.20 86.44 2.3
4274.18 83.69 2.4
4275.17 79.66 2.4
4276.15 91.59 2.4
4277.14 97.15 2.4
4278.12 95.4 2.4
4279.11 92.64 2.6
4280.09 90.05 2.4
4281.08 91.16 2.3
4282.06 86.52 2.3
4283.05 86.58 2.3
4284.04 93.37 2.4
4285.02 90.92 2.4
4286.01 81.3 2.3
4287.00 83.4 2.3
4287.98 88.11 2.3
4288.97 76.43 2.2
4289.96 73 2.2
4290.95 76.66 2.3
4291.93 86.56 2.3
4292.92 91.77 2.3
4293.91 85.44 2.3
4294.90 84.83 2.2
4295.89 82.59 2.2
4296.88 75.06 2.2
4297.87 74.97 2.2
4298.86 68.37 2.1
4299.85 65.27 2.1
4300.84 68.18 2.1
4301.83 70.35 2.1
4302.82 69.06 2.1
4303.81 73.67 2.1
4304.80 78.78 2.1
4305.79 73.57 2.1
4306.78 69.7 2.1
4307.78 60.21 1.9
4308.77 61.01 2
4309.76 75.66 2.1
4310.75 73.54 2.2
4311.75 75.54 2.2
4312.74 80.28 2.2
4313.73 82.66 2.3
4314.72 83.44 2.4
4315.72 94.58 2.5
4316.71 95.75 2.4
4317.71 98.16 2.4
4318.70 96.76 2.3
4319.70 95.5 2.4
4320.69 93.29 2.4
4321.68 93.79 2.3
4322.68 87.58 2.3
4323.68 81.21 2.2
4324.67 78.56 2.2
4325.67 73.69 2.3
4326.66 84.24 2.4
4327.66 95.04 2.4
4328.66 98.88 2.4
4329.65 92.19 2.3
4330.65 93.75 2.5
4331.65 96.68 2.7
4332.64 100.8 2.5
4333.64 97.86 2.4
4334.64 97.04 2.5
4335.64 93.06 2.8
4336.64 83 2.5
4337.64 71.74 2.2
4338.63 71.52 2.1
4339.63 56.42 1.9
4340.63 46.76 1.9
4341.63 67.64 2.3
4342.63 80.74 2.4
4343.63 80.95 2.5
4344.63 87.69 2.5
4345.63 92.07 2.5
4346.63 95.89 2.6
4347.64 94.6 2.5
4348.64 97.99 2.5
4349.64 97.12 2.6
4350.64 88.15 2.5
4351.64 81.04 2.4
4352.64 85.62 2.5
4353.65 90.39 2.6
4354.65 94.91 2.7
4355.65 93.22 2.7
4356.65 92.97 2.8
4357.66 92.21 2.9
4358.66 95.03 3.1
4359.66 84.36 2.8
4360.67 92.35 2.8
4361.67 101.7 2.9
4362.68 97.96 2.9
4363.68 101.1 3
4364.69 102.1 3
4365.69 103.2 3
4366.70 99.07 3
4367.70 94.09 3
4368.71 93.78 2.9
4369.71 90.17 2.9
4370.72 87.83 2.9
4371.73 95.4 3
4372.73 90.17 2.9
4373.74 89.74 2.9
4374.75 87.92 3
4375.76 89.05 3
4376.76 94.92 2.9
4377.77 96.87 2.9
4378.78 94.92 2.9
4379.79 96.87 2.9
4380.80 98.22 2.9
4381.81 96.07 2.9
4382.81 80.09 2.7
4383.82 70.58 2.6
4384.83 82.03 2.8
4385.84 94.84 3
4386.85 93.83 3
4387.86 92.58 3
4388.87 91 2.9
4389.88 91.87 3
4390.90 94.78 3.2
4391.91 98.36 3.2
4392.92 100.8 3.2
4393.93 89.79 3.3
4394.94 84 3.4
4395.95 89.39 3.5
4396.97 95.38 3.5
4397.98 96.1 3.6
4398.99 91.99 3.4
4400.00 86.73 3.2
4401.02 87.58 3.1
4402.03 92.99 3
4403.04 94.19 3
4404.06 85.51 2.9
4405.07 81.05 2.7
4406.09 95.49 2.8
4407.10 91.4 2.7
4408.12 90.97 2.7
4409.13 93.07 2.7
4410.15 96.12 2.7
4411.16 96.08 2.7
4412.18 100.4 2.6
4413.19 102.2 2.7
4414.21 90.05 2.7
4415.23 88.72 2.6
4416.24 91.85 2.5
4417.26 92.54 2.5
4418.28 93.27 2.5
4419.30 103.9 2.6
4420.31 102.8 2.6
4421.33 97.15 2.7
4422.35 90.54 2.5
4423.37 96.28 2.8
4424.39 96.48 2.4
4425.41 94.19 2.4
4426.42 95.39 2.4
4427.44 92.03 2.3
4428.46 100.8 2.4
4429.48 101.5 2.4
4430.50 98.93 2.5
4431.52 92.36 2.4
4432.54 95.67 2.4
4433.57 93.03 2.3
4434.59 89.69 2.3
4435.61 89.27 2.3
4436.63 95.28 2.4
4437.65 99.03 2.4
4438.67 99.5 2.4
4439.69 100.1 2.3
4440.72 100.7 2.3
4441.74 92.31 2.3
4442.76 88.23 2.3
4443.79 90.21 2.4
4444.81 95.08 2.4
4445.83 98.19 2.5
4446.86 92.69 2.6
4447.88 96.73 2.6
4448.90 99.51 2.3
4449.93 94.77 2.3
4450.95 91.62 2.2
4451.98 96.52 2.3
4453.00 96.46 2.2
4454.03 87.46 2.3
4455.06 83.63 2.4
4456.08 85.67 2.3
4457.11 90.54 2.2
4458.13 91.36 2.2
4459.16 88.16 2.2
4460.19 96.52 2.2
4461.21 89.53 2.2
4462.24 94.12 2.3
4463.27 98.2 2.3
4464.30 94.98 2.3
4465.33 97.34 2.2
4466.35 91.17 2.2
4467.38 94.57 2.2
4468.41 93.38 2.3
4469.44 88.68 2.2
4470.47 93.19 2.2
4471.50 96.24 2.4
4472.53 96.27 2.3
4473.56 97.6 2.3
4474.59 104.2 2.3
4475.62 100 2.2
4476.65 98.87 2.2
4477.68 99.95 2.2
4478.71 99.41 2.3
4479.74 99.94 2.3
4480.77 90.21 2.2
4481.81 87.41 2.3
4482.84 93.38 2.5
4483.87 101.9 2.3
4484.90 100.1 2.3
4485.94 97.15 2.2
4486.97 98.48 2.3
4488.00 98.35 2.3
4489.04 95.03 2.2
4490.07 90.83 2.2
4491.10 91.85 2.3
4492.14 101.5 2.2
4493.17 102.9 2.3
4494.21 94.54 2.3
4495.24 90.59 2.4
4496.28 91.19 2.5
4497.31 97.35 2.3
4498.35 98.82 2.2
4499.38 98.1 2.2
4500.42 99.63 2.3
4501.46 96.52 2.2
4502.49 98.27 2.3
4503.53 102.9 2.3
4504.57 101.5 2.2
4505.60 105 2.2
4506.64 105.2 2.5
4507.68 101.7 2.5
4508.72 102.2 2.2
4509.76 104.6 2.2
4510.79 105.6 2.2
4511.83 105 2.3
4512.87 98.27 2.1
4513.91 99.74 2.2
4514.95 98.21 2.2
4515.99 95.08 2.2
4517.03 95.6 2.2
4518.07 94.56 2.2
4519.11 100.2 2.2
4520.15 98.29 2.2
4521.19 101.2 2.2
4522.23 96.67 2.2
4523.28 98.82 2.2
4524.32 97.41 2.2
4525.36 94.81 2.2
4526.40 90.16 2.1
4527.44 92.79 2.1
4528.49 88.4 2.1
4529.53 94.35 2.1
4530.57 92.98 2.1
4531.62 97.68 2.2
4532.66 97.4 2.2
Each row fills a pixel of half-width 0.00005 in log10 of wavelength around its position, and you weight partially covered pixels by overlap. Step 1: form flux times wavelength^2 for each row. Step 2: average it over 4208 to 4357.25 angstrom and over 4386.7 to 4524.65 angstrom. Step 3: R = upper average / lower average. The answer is 1.2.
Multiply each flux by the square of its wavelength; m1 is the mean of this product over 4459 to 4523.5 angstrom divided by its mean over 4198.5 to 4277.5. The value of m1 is 1.22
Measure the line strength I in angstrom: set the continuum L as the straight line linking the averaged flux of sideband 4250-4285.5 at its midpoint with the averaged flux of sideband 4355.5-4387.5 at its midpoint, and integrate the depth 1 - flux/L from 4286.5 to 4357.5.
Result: 6.4 angstrom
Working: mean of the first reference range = 89.5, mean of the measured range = 83.1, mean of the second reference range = 92.9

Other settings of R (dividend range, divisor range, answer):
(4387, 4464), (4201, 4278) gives 1.14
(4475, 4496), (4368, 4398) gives 1.11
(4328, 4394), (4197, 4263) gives 1.07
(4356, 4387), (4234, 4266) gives 1.09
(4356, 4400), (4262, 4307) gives 1.16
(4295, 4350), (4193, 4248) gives 0.96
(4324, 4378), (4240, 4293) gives 1.05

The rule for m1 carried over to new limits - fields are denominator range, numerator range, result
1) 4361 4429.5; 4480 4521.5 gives 1.10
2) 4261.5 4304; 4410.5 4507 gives 1.23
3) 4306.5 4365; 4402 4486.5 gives 1.15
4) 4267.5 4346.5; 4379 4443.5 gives 1.18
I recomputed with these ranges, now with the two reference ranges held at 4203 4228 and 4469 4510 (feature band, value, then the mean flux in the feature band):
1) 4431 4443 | 0.2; 94.7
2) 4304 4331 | 2.6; 83.8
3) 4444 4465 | 0.8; 93.1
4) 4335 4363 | 2.3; 85.9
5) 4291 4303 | 2.0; 77.1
